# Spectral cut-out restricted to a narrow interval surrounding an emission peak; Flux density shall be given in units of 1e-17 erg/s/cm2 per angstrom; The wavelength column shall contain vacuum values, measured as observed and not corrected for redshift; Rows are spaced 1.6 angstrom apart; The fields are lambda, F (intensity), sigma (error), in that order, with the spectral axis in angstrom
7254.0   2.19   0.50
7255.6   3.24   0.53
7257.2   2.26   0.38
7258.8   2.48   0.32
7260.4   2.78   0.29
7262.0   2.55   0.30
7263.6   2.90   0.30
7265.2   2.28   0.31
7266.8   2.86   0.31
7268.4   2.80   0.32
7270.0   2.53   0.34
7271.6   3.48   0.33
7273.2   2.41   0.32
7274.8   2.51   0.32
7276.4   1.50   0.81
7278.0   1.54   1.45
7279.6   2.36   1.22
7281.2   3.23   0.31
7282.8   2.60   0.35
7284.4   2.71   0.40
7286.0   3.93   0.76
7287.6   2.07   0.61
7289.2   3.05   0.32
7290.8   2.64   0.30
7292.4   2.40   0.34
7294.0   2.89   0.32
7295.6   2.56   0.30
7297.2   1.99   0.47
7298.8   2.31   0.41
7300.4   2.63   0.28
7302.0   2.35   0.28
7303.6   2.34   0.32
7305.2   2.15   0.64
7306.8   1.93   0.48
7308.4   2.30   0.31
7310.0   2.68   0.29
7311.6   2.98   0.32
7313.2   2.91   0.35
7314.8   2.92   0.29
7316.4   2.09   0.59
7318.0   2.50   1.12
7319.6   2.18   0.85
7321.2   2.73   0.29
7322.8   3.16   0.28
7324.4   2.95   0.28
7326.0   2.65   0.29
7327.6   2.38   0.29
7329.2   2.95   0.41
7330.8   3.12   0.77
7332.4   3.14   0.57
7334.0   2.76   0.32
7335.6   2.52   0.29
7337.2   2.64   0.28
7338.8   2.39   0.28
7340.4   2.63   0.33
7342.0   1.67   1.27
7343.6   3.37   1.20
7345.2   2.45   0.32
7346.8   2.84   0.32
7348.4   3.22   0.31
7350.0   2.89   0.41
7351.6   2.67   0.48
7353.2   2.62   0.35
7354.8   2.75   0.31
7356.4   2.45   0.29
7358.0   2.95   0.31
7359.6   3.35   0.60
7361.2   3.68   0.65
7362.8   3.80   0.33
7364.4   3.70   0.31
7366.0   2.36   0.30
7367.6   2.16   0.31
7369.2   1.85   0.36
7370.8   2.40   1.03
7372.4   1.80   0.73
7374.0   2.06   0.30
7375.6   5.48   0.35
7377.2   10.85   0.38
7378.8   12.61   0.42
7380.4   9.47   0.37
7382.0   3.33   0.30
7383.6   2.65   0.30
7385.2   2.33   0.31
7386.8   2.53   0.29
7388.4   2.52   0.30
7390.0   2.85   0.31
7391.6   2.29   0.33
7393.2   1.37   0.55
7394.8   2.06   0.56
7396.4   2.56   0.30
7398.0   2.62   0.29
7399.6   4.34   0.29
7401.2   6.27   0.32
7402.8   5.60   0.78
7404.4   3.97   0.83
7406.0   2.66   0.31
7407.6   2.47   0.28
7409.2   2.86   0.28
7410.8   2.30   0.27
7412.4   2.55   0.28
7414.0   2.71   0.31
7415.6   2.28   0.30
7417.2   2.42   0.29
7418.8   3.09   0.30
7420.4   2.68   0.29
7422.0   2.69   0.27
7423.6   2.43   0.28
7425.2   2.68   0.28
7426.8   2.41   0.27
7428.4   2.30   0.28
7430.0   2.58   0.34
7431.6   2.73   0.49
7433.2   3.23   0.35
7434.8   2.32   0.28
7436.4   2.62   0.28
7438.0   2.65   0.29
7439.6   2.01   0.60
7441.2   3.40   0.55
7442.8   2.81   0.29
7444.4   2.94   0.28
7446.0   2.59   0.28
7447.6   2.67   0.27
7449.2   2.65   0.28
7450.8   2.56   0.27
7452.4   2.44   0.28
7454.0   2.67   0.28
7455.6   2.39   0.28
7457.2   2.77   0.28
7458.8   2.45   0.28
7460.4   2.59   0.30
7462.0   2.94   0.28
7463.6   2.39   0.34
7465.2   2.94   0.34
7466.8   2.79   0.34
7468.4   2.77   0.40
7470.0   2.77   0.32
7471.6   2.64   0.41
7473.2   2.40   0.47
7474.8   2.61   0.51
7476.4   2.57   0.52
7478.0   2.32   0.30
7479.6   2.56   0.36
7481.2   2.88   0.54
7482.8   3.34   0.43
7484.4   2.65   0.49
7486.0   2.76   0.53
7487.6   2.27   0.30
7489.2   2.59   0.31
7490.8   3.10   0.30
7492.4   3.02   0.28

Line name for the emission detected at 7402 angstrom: [N II] 6583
